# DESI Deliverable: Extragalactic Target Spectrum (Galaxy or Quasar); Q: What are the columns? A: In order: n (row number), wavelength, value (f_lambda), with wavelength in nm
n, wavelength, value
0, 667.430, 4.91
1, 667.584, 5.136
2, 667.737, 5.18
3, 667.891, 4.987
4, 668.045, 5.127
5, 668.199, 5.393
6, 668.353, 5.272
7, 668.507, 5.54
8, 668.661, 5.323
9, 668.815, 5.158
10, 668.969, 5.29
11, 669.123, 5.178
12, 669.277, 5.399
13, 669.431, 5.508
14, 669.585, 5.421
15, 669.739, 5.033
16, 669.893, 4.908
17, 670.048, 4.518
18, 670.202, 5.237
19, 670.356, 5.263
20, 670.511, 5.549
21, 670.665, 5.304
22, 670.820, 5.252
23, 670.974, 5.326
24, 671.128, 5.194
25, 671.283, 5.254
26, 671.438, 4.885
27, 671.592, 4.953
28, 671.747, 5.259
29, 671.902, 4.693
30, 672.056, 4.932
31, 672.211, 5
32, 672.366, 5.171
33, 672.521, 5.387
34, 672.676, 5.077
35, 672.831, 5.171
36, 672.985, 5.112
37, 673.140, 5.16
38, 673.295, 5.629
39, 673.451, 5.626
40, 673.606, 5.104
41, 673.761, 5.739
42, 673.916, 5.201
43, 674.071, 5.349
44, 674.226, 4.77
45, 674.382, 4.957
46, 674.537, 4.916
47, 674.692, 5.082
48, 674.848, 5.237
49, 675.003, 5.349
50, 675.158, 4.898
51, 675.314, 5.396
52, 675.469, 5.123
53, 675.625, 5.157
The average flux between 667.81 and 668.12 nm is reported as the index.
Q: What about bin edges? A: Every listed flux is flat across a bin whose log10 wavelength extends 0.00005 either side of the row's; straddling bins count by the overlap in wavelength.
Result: 5.05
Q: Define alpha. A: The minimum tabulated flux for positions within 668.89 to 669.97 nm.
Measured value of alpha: 4.908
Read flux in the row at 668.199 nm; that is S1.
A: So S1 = 5.393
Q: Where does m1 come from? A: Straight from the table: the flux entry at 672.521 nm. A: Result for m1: 5.387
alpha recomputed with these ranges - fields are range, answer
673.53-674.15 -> 5.104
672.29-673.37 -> 5.077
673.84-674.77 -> 4.77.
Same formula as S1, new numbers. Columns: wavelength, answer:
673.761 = 5.739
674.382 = 4.957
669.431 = 5.508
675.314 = 5.396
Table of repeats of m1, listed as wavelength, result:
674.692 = 5.082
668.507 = 5.54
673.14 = 5.16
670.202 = 5.237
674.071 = 5.349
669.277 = 5.399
